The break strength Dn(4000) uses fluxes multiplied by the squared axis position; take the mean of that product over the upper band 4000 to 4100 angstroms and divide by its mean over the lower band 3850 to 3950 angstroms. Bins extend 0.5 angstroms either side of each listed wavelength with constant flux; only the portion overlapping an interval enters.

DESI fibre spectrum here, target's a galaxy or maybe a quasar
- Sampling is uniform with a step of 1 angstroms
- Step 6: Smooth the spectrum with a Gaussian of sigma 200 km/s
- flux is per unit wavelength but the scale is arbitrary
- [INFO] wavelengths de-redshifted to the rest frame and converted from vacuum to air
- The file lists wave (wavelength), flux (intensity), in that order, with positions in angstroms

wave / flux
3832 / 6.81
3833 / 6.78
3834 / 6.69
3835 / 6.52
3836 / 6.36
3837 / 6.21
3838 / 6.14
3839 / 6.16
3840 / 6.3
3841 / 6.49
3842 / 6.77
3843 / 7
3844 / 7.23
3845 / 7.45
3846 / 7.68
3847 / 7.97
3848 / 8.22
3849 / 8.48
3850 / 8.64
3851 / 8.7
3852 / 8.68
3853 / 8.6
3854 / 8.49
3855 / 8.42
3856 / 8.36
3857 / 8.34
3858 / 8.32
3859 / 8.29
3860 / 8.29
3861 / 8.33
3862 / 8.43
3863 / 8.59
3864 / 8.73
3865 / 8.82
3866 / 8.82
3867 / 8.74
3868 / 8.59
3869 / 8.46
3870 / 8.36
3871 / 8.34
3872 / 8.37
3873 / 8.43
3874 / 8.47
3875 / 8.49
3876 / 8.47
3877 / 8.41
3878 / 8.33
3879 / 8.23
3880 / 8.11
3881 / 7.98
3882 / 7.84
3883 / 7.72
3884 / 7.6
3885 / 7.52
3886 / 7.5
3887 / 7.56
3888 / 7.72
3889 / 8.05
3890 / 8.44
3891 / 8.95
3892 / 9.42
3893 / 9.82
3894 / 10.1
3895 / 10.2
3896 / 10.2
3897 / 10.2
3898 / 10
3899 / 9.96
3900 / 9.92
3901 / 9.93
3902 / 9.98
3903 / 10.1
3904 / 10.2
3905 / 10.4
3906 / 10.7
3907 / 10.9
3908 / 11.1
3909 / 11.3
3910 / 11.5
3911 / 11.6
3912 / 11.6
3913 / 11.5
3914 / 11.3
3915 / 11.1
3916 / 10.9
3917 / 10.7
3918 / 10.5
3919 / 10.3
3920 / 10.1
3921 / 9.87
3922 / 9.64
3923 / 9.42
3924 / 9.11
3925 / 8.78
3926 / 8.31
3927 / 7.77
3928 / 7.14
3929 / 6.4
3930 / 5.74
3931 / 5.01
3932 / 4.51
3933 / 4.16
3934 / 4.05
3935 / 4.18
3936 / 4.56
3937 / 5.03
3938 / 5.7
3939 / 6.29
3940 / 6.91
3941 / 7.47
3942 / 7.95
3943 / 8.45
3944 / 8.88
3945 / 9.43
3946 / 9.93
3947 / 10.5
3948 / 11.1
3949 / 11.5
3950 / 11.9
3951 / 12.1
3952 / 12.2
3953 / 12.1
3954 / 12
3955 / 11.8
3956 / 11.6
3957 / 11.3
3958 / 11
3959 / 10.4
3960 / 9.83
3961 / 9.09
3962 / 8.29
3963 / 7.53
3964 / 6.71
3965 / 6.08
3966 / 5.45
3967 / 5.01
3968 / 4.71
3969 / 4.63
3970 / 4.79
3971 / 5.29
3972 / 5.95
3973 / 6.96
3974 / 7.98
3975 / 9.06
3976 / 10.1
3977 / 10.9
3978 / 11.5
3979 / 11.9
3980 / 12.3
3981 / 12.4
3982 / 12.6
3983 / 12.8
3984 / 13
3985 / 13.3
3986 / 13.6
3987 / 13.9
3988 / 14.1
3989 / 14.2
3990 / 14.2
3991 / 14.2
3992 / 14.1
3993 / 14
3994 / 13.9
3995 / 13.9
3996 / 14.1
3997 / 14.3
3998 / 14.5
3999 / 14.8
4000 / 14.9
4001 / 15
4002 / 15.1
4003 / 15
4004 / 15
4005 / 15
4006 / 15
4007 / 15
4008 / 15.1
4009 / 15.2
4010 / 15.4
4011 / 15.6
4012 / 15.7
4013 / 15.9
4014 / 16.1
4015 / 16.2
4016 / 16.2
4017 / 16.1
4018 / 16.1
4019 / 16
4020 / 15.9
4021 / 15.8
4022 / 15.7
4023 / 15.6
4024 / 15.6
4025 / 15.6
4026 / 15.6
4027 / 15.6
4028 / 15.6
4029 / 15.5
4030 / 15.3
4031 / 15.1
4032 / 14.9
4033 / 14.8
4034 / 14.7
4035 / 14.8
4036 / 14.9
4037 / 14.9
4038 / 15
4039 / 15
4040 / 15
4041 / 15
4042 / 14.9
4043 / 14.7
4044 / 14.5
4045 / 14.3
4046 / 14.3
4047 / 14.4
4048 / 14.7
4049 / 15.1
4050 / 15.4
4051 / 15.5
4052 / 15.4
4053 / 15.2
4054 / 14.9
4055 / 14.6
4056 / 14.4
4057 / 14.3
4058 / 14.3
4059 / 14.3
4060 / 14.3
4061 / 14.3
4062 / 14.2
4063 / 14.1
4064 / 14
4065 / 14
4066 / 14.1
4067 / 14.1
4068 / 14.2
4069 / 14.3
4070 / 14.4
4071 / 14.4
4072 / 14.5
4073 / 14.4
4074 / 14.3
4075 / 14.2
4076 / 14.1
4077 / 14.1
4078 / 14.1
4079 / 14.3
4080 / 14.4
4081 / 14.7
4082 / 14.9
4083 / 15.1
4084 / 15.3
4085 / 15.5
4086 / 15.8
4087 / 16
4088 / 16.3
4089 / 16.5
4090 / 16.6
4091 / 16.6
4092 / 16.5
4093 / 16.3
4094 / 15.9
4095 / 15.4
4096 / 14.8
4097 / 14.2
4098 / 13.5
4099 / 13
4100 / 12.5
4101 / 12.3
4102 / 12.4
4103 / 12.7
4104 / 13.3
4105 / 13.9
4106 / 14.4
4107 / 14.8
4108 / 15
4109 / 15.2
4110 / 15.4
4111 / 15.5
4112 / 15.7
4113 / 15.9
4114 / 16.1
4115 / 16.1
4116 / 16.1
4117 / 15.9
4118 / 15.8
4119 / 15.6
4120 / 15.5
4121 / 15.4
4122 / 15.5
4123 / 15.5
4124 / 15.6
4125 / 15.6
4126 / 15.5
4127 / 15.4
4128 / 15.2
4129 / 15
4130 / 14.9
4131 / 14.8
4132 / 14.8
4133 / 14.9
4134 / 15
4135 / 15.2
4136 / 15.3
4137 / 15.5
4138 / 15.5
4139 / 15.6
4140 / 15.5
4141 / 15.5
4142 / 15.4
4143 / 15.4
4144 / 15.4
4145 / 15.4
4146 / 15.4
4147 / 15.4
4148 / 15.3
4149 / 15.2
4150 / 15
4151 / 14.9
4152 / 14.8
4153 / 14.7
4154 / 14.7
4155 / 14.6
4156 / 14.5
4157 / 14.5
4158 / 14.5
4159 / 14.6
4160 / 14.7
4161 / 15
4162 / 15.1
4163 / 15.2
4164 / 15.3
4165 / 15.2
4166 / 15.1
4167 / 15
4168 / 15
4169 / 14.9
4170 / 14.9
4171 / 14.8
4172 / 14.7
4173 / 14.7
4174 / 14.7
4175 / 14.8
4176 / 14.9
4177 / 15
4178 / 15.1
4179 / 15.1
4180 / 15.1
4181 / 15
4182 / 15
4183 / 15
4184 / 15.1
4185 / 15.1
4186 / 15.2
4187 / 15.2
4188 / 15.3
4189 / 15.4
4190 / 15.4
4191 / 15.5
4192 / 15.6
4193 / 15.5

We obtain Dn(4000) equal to 1.9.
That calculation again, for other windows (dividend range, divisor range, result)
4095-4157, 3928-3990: 1.80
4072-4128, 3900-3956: 1.77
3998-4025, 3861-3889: 2.01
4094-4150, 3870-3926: 1.77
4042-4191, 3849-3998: 1.75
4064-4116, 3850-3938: 1.87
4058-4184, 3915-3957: 1.88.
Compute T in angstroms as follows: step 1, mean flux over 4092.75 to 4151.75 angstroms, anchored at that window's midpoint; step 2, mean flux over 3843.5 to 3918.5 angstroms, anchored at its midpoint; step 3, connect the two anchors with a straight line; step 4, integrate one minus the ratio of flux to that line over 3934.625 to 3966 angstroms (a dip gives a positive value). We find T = 5.1 angstroms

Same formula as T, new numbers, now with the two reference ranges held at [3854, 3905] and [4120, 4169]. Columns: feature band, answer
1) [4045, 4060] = -2.1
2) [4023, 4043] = -4.3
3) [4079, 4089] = -1.2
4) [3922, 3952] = 7.0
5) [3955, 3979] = 5.9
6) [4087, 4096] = -1.5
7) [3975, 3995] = -2.9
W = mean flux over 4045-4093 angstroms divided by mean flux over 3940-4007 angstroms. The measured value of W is 1.33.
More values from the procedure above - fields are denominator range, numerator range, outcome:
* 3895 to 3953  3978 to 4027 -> 1.60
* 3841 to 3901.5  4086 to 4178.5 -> 1.78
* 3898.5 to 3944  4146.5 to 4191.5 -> 1.72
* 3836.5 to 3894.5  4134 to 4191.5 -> 1.86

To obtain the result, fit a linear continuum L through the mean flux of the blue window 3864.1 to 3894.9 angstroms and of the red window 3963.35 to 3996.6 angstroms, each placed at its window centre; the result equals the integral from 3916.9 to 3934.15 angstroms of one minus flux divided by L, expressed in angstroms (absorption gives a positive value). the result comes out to 2.73 angstroms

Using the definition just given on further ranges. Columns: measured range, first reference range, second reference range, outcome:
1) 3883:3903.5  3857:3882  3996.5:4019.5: 1.08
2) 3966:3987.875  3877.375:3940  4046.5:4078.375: 3.32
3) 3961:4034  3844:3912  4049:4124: -3.13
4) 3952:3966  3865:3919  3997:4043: 3.04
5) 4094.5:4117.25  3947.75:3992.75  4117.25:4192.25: -1.04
